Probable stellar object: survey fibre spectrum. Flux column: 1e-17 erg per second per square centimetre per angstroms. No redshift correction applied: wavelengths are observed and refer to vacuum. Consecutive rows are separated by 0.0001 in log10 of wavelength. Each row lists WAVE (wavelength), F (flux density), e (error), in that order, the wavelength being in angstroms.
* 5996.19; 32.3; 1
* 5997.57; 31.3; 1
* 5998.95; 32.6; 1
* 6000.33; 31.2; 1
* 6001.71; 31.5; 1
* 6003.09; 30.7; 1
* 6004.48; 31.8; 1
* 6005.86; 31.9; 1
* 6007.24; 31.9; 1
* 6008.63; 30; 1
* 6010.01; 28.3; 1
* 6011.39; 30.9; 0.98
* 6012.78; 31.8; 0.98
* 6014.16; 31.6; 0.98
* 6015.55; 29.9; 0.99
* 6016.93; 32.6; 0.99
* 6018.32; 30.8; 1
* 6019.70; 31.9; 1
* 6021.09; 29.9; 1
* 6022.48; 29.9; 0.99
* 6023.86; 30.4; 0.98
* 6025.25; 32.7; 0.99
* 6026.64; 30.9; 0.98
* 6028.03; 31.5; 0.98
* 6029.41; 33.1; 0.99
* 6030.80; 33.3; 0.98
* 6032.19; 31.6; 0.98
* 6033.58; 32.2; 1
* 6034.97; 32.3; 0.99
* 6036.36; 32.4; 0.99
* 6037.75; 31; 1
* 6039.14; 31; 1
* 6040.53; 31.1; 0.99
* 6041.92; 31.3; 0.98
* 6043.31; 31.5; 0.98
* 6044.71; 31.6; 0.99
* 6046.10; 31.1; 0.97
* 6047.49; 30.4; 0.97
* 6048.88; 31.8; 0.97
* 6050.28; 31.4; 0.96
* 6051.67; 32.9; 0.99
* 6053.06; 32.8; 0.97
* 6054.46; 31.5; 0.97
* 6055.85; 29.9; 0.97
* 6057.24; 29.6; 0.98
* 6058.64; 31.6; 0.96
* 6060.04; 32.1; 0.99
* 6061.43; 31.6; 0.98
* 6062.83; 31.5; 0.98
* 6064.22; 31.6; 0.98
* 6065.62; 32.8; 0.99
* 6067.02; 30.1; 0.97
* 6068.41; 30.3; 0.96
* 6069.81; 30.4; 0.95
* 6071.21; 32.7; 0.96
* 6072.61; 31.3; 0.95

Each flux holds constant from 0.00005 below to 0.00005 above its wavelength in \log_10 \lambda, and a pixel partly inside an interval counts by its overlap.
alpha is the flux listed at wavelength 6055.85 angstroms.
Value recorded 29.9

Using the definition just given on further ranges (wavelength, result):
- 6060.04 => 32.1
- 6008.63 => 30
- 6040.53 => 31.1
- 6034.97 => 32.3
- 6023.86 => 30.4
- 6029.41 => 33.1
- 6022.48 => 29.9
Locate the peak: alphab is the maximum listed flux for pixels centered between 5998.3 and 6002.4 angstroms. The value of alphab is 32.6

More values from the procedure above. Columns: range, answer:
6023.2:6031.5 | 33.3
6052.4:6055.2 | 32.8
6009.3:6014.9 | 31.8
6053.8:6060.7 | 32.1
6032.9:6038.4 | 32.4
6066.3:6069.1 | 30.3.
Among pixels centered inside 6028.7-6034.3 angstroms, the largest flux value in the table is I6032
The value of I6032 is 33.3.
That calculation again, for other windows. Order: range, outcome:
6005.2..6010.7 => 31.9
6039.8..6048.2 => 31.6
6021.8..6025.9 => 32.7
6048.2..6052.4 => 32.9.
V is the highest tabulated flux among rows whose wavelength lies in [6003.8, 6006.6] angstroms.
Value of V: 31.9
